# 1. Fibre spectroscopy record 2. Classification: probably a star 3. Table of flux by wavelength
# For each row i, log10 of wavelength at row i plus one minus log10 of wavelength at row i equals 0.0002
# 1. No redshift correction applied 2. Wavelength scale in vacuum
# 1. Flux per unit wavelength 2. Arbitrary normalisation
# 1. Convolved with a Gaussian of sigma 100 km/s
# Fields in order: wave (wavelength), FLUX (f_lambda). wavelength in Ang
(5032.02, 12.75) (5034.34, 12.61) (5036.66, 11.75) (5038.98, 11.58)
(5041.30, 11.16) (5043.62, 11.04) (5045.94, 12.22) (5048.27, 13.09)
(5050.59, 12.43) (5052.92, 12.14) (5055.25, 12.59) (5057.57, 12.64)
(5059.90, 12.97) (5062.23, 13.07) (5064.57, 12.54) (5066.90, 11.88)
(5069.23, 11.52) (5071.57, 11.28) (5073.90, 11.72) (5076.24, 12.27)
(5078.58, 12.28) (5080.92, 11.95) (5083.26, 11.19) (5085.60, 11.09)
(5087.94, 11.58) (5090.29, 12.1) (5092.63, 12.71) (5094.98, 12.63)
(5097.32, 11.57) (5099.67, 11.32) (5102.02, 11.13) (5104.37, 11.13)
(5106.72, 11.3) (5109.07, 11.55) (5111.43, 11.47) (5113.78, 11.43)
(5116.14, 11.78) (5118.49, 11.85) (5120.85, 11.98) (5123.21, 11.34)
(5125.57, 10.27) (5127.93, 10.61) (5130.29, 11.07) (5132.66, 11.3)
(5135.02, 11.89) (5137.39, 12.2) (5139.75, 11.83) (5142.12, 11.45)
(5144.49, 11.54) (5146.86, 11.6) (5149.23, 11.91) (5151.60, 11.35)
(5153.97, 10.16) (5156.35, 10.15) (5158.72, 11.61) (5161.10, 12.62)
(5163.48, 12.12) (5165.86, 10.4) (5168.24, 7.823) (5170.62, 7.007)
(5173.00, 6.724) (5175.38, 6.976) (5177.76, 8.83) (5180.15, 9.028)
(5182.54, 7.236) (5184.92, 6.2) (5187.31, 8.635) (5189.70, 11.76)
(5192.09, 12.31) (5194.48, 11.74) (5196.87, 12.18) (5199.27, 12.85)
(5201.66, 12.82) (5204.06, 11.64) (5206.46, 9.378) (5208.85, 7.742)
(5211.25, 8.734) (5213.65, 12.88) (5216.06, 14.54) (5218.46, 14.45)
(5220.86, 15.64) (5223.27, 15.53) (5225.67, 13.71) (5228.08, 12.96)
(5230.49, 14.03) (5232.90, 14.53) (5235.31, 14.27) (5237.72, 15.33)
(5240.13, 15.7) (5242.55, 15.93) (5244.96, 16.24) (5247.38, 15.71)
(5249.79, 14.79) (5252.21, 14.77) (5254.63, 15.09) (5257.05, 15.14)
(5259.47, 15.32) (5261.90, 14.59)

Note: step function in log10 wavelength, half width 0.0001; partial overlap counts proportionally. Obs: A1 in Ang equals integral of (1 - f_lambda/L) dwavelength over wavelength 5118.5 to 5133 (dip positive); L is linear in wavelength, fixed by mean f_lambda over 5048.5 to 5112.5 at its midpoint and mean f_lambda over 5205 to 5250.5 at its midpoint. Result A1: 1.6 Ang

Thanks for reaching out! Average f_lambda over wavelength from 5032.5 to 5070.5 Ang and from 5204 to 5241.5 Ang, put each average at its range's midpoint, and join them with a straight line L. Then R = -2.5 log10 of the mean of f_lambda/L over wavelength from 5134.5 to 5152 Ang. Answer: 0.09 mag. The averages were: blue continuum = 12.2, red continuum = 13.3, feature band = 11.7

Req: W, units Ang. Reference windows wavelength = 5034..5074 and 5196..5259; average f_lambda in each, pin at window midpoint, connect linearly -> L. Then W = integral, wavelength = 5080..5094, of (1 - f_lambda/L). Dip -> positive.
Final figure 0.7 Ang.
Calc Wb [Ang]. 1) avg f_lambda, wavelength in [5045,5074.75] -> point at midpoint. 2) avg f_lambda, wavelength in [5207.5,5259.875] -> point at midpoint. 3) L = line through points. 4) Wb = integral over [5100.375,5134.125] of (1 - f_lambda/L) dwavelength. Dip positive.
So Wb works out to 4.3 Ang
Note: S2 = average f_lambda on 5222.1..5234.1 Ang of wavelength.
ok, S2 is 14.1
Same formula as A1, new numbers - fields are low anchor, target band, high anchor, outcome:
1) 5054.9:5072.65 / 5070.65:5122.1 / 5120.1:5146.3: 0.8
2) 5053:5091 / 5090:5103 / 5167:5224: -0.2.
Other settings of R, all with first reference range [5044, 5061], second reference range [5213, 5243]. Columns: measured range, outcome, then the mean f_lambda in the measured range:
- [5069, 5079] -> 0.09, 11.8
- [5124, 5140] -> 0.19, 11.3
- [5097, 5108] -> 0.16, 11.3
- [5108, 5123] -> 0.14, 11.7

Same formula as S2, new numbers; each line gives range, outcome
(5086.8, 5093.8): 12.1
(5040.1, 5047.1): 11.5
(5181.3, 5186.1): 6.74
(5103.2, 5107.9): 11.2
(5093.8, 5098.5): 12.1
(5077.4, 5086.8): 11.6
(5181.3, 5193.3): 9.23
